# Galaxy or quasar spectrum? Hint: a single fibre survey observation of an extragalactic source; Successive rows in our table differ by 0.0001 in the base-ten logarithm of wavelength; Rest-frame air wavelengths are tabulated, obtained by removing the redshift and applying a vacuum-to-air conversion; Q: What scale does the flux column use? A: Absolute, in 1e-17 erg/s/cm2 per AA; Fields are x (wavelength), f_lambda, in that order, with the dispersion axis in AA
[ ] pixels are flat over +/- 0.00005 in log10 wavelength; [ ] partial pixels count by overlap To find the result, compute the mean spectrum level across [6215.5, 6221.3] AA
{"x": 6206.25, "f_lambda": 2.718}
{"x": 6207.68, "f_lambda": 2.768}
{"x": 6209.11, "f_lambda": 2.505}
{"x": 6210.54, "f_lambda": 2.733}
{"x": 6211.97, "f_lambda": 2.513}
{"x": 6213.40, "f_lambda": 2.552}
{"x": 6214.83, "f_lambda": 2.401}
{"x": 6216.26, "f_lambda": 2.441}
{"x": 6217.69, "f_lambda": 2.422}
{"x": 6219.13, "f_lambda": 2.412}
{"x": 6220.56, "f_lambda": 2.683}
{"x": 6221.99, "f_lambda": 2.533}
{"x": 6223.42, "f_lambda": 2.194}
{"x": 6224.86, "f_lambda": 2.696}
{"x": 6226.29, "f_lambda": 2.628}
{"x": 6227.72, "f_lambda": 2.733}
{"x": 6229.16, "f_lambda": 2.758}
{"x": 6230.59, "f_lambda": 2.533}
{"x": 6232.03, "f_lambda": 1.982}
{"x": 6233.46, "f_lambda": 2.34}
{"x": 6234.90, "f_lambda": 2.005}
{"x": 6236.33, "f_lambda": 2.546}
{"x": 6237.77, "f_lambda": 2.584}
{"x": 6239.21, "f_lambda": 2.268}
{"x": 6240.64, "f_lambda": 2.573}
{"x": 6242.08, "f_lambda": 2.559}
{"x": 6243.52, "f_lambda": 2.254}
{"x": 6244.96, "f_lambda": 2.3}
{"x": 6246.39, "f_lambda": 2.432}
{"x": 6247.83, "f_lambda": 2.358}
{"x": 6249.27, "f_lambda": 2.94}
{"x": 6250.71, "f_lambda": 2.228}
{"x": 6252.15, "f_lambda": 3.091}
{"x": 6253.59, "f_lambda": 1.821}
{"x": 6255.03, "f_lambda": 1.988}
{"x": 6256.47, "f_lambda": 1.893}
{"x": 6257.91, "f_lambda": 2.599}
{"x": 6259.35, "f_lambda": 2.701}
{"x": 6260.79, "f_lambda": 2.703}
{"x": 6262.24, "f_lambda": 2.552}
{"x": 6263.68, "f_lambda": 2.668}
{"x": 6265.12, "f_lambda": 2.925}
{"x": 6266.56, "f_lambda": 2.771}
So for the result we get 2.49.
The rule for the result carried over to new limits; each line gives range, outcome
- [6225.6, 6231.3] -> 2.66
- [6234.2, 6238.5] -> 2.38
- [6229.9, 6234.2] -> 2.28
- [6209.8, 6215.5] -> 2.55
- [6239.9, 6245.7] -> 2.42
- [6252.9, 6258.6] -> 2.07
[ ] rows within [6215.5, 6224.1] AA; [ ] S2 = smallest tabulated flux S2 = 2.194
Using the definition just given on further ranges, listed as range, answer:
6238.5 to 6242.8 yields 2.268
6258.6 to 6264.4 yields 2.552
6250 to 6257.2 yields 1.821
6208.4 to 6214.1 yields 2.505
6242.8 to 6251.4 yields 2.228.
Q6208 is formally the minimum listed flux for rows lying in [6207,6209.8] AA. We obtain 2.505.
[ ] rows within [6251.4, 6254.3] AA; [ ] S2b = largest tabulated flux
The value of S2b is 3.091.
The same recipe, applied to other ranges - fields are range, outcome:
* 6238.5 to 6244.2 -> 2.573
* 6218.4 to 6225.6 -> 2.696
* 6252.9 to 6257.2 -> 1.988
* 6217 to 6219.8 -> 2.422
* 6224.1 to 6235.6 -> 2.758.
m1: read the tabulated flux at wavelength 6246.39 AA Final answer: 2.432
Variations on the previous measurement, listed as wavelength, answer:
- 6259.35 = 2.701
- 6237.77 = 2.584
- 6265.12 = 2.925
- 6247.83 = 2.358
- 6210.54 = 2.733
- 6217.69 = 2.422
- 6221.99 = 2.533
